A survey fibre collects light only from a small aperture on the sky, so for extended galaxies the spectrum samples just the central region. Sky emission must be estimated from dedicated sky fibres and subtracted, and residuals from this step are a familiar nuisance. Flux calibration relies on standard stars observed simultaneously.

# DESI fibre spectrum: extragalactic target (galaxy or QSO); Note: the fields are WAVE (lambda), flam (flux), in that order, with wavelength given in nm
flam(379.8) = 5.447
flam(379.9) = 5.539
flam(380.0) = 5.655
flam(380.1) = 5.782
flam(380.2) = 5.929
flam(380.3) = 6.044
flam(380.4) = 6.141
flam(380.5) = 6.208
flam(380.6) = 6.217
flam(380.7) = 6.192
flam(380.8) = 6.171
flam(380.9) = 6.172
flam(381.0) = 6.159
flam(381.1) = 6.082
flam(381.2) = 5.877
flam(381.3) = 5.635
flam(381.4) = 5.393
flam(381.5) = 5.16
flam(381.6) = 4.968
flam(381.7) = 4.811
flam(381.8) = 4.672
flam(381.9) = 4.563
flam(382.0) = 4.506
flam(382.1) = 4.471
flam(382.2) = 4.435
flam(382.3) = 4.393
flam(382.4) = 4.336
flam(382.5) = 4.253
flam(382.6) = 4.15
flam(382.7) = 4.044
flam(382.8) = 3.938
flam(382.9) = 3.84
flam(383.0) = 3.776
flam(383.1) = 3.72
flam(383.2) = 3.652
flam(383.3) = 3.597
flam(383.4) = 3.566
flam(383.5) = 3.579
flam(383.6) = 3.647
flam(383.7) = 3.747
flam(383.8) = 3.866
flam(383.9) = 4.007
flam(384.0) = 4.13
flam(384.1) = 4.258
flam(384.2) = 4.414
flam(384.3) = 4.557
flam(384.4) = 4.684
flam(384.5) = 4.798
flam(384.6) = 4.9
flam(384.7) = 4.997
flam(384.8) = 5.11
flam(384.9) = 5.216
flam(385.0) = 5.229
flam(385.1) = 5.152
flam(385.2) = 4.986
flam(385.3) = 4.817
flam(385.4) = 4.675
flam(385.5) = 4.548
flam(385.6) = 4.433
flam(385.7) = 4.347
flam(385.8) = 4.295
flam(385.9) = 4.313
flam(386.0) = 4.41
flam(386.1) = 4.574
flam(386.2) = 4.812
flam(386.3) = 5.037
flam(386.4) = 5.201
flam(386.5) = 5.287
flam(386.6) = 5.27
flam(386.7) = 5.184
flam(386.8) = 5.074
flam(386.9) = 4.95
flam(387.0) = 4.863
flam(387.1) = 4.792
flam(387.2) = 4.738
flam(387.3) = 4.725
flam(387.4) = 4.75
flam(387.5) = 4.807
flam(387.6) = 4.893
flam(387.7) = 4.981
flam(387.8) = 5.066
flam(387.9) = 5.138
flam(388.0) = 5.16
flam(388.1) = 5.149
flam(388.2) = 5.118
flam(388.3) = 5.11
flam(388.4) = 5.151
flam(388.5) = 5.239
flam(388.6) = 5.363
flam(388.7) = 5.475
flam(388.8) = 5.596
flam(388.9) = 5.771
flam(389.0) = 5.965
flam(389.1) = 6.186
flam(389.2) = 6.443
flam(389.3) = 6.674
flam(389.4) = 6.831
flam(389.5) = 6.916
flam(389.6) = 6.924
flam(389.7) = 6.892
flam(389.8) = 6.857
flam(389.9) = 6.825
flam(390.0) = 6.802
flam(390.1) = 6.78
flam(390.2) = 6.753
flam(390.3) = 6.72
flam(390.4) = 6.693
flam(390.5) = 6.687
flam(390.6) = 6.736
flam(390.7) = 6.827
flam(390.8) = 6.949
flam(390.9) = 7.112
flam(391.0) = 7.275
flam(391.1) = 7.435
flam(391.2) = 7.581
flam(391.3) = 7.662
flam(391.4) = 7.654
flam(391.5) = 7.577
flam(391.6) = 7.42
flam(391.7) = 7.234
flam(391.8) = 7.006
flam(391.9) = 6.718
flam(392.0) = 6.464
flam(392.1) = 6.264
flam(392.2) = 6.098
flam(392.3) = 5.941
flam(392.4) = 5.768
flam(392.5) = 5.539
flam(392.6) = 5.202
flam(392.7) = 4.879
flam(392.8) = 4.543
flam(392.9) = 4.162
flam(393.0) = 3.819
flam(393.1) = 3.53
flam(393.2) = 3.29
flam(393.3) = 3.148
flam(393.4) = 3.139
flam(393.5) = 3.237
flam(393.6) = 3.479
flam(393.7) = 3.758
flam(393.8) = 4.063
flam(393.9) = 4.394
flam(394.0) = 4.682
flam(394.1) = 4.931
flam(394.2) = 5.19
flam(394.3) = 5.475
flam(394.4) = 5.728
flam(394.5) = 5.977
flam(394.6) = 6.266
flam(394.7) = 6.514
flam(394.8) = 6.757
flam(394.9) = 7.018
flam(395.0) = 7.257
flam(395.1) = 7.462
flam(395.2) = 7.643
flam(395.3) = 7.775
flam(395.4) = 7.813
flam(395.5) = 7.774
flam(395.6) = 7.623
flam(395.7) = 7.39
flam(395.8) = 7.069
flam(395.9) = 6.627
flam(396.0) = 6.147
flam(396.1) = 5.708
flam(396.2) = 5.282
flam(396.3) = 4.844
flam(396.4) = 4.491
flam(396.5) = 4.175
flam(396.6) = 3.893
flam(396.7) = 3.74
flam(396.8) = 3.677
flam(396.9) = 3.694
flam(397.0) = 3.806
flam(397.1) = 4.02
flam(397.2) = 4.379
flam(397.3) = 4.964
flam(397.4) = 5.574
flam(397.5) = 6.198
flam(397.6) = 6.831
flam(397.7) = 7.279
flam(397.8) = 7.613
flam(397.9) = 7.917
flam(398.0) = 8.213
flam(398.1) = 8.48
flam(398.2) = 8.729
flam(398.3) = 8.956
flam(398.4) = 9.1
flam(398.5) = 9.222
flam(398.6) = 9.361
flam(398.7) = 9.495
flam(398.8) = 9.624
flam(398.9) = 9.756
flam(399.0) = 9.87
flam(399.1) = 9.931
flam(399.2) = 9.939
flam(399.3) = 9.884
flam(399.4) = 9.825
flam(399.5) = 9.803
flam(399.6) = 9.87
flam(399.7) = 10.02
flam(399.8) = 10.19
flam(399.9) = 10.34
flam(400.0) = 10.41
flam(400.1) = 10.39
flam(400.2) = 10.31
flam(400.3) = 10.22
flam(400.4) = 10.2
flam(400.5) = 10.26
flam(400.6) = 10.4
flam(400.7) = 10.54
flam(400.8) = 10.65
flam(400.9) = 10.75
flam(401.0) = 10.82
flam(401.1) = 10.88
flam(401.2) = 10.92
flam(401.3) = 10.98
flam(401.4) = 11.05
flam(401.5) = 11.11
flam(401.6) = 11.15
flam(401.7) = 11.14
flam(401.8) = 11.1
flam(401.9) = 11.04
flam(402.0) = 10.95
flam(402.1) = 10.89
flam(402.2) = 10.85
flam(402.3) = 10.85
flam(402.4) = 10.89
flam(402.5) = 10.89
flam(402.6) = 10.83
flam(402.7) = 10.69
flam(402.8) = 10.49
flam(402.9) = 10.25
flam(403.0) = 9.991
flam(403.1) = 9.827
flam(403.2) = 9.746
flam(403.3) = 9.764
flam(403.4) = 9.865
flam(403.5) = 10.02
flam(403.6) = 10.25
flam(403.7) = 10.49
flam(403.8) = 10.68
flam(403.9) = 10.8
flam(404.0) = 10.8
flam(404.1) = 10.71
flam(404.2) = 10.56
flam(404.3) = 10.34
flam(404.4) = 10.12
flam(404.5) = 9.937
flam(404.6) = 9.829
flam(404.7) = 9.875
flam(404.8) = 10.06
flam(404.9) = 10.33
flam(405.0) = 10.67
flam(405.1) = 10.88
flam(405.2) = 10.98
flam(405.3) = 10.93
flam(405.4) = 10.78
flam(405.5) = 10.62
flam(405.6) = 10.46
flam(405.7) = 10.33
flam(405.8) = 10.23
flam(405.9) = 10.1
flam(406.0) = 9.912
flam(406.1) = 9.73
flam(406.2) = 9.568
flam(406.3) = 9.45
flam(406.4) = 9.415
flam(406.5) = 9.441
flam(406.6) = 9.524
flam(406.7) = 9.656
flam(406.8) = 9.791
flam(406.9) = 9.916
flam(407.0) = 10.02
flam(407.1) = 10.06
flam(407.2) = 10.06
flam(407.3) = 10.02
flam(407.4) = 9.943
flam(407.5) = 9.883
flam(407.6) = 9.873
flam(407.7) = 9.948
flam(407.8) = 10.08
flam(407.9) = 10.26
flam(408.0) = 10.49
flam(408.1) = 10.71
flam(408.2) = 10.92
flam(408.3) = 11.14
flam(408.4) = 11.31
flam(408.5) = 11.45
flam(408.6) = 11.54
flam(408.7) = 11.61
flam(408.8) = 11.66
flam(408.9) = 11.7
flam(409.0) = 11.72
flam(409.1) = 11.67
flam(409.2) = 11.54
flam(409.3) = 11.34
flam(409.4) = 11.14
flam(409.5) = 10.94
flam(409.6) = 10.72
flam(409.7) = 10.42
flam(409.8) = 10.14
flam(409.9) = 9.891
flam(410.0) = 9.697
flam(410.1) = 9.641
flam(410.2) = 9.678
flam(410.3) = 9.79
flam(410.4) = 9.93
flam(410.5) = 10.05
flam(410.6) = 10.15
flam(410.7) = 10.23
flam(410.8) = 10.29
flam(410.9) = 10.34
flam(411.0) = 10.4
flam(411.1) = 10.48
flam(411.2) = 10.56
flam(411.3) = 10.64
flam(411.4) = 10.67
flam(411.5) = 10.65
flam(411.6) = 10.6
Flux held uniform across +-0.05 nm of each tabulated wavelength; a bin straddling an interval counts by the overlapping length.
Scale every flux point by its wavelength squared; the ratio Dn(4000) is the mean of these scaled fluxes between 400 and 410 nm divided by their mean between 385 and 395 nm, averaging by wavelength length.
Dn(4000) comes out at 2.0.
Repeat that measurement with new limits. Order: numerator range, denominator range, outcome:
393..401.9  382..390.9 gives 1.57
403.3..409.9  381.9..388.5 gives 2.54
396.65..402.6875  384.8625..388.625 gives 2.00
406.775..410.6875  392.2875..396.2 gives 2.04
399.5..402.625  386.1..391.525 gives 1.90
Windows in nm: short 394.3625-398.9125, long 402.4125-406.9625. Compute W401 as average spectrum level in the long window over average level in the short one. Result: 1.53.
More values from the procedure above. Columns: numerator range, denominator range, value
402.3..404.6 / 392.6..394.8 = 2.28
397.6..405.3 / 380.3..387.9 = 2.12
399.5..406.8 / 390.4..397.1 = 1.80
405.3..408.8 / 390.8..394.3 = 1.87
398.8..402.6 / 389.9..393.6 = 1.75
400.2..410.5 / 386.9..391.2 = 1.75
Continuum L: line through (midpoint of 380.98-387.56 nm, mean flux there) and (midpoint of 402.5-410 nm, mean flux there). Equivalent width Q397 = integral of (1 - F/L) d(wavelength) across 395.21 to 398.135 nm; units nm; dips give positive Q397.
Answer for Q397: 0.71 nm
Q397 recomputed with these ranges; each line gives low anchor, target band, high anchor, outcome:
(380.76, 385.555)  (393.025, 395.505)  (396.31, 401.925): 0.69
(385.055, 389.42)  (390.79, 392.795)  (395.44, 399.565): -0.22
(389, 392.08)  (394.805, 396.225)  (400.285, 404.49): 0.23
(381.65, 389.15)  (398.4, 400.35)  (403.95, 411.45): -0.39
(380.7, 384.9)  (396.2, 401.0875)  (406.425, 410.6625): 0.06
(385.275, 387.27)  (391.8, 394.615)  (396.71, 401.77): 0.85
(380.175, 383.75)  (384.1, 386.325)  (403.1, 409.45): 0.34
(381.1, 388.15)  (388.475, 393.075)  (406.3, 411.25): -0.23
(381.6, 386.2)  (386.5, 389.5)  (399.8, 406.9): 0.16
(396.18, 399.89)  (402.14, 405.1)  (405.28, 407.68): -0.41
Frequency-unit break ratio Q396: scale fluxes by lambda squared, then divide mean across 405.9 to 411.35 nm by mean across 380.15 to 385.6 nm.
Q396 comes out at 2.47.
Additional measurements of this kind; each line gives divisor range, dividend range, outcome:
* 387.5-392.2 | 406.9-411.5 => 1.82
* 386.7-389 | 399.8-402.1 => 2.24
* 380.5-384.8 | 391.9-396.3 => 1.28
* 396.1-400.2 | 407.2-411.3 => 1.47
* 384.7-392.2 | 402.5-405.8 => 1.93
